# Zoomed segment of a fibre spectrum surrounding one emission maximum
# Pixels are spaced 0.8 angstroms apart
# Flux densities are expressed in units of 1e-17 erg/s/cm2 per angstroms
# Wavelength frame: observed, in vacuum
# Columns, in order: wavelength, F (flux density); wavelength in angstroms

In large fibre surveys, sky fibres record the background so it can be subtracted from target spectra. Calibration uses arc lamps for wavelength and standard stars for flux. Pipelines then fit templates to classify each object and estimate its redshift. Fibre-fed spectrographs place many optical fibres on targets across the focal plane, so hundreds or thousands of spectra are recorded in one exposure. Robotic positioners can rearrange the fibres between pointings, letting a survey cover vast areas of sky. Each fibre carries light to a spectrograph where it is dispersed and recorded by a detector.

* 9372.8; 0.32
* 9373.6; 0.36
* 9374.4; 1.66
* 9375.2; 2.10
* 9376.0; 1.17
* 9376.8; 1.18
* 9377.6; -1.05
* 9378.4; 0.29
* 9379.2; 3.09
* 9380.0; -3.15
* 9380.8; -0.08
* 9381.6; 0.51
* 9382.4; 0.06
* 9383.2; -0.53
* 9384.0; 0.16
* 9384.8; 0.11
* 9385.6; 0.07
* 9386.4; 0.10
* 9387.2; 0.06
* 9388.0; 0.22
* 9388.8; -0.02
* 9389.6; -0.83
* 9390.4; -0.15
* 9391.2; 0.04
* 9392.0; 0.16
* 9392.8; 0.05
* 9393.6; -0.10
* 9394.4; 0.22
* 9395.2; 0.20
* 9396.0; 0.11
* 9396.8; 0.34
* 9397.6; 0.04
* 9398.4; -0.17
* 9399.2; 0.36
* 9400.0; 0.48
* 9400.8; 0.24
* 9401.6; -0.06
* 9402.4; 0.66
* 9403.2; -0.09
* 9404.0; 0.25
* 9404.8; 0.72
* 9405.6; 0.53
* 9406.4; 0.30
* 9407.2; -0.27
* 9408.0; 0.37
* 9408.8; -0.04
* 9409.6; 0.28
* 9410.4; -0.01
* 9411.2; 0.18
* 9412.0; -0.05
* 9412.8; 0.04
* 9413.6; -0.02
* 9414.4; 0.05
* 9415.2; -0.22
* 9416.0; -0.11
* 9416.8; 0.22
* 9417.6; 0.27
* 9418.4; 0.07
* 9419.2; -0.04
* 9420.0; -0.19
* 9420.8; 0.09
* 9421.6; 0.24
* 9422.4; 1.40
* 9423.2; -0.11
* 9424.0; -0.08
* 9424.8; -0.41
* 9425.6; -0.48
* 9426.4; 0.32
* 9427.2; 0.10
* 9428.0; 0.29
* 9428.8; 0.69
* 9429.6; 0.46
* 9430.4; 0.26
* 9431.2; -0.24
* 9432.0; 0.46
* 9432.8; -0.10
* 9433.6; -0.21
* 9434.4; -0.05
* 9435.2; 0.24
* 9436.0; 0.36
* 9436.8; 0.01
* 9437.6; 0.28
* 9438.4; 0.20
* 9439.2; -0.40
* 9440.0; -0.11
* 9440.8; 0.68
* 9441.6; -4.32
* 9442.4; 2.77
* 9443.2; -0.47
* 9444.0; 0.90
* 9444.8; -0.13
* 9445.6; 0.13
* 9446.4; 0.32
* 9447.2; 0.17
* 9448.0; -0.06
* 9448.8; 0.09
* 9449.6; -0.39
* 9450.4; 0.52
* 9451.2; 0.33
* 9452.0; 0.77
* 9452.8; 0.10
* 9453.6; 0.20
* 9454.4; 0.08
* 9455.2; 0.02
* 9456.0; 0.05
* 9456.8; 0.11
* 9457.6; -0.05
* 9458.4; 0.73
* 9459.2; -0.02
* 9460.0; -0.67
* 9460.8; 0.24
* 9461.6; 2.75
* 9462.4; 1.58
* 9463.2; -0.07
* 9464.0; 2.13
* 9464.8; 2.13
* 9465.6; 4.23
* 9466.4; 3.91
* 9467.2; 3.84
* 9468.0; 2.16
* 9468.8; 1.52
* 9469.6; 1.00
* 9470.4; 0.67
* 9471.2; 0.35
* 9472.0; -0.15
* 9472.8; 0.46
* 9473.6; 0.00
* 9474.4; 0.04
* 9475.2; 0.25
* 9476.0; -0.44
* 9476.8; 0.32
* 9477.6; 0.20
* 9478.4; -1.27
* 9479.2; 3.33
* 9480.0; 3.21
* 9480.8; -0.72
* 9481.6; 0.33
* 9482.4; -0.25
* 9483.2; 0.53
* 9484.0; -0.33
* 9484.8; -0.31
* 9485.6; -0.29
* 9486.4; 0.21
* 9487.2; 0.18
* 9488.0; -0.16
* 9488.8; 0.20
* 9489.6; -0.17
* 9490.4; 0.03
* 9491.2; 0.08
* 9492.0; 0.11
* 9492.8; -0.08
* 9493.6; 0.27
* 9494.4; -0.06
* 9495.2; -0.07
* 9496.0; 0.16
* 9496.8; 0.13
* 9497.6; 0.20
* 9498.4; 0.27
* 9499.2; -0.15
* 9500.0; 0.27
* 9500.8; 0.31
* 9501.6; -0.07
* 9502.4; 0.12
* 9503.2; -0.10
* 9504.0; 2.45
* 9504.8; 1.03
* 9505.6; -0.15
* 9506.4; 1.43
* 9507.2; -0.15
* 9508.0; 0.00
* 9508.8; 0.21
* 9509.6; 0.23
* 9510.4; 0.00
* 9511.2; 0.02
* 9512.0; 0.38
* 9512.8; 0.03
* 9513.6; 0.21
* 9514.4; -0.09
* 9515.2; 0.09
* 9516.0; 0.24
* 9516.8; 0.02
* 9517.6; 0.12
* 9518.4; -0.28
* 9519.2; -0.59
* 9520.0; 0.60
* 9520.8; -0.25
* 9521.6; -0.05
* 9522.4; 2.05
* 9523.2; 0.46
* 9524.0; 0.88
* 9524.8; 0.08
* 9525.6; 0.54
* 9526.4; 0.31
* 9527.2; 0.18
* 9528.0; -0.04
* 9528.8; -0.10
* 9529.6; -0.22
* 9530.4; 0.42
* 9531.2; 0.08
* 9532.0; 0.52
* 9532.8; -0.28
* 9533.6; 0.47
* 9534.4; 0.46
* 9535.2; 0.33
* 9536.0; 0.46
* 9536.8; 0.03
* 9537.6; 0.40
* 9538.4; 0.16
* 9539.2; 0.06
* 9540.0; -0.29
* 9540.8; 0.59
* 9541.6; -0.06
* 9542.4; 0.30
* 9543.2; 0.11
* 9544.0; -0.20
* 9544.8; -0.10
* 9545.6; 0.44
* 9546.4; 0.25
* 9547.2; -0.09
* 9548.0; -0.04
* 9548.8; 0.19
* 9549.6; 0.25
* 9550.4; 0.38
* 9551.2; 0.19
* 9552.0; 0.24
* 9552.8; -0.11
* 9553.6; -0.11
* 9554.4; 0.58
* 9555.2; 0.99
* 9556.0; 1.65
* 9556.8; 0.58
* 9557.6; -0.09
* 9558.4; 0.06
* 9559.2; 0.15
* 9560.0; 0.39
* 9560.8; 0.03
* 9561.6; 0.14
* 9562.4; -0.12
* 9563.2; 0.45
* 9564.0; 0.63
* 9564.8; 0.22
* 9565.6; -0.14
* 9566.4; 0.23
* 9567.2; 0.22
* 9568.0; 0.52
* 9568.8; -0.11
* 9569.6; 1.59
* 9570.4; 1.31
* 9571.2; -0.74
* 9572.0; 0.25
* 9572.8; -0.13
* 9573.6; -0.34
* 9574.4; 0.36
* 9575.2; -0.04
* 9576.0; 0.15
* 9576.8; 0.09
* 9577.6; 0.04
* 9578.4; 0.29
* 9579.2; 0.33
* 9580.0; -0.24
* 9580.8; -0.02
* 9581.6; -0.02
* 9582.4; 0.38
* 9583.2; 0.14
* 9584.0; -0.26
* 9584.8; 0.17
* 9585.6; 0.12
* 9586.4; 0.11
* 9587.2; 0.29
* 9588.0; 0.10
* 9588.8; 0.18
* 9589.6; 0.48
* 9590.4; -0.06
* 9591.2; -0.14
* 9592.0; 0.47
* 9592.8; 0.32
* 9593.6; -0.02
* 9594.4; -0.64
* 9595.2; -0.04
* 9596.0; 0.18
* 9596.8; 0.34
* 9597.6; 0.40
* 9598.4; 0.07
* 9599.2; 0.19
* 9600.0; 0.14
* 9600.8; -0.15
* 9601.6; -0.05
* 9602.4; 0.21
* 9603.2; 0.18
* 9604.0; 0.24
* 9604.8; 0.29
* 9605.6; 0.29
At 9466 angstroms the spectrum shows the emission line [O III] 5007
